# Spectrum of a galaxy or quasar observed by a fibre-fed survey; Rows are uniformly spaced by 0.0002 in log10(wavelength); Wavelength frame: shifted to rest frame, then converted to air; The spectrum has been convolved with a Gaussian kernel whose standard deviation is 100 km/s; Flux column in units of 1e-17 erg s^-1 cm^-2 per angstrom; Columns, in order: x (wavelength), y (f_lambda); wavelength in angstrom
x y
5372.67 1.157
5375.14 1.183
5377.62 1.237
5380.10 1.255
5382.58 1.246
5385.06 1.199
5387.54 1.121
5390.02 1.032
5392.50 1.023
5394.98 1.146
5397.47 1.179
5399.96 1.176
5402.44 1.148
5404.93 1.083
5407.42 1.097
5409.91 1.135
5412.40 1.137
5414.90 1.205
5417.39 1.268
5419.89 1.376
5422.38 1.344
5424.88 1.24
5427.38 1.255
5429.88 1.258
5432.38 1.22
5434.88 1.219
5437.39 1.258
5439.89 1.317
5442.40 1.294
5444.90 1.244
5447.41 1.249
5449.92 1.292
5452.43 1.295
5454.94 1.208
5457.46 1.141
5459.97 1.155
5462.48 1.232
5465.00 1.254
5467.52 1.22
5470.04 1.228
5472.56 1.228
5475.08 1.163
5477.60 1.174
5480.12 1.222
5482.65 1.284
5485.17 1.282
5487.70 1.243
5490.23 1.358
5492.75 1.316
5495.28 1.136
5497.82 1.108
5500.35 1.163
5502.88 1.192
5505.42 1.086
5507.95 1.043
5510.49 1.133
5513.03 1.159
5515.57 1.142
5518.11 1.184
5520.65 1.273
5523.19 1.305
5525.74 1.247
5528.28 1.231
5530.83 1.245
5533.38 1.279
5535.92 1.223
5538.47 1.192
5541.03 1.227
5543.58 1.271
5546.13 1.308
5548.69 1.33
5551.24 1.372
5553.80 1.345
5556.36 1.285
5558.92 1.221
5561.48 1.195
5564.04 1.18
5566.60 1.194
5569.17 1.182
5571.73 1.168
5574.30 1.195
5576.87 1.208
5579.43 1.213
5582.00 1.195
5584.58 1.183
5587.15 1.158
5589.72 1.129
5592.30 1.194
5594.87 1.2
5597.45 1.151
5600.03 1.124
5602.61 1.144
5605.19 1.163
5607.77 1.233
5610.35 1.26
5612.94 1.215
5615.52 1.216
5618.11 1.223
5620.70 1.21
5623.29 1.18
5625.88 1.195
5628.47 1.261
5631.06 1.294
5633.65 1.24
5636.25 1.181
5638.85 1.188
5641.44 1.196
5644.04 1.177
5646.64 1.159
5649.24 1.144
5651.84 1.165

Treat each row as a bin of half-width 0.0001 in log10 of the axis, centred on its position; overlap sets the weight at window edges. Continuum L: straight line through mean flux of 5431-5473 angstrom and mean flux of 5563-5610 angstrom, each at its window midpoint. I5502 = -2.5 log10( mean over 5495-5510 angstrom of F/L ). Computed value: 0.09 mag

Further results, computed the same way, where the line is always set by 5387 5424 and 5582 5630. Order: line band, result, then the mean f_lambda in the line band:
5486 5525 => -0.011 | 1.19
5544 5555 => -0.129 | 1.33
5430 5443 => -0.080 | 1.26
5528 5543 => -0.046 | 1.23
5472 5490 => -0.054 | 1.24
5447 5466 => -0.049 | 1.23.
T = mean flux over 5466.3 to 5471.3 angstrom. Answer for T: 1.22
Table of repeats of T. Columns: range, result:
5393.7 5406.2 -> 1.15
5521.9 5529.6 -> 1.26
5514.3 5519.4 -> 1.16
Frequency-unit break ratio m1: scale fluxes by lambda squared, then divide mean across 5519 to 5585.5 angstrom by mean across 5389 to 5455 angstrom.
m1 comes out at 1.07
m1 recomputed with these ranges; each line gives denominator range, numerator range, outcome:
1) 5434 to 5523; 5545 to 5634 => 1.04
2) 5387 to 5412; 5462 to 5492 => 1.15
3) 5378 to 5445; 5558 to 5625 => 1.06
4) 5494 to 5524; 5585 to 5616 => 1.05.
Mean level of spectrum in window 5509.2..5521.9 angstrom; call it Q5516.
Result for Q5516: 1.18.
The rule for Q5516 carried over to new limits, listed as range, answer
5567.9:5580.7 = 1.19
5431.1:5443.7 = 1.26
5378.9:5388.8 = 1.2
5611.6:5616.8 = 1.22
